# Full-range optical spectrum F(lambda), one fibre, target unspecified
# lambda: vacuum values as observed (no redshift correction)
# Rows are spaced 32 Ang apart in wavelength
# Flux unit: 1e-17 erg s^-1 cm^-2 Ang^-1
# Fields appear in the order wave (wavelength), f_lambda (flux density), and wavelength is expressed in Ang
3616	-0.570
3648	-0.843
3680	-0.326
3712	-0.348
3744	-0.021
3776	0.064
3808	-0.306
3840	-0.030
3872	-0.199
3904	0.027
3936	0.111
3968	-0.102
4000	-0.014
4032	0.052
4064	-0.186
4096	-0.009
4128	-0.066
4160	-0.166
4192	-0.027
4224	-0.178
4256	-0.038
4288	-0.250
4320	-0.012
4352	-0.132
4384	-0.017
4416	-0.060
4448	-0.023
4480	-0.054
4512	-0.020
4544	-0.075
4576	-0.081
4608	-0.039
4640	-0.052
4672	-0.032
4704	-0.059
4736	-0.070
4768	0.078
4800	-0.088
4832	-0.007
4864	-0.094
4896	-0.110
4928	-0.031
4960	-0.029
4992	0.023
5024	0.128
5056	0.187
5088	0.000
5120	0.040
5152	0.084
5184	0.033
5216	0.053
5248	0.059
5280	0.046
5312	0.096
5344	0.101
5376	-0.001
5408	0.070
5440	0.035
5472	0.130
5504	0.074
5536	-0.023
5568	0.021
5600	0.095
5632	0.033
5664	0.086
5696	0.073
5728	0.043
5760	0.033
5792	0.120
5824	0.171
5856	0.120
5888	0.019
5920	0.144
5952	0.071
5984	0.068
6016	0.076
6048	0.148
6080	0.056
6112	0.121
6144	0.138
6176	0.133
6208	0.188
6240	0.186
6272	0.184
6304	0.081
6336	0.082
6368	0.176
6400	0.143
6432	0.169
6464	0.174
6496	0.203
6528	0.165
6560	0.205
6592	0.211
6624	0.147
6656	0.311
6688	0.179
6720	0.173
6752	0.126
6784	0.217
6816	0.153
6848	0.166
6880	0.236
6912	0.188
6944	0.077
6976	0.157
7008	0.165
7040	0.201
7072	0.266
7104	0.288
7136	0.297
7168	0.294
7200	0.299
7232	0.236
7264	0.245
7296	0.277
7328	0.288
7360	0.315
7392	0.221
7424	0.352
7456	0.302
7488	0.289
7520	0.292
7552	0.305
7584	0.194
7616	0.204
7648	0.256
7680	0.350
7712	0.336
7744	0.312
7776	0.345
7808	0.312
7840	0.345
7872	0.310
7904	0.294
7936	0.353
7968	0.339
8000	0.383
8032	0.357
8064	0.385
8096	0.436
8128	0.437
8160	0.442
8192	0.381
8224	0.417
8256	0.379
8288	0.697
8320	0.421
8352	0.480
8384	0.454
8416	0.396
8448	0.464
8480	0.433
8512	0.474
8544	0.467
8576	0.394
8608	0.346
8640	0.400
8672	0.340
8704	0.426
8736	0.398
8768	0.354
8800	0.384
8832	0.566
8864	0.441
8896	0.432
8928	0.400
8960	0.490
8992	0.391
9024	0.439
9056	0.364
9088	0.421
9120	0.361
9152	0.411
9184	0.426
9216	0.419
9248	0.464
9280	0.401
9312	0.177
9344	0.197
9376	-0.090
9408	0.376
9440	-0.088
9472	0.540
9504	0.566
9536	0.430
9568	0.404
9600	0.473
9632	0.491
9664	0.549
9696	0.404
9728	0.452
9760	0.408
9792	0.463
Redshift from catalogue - 0.764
